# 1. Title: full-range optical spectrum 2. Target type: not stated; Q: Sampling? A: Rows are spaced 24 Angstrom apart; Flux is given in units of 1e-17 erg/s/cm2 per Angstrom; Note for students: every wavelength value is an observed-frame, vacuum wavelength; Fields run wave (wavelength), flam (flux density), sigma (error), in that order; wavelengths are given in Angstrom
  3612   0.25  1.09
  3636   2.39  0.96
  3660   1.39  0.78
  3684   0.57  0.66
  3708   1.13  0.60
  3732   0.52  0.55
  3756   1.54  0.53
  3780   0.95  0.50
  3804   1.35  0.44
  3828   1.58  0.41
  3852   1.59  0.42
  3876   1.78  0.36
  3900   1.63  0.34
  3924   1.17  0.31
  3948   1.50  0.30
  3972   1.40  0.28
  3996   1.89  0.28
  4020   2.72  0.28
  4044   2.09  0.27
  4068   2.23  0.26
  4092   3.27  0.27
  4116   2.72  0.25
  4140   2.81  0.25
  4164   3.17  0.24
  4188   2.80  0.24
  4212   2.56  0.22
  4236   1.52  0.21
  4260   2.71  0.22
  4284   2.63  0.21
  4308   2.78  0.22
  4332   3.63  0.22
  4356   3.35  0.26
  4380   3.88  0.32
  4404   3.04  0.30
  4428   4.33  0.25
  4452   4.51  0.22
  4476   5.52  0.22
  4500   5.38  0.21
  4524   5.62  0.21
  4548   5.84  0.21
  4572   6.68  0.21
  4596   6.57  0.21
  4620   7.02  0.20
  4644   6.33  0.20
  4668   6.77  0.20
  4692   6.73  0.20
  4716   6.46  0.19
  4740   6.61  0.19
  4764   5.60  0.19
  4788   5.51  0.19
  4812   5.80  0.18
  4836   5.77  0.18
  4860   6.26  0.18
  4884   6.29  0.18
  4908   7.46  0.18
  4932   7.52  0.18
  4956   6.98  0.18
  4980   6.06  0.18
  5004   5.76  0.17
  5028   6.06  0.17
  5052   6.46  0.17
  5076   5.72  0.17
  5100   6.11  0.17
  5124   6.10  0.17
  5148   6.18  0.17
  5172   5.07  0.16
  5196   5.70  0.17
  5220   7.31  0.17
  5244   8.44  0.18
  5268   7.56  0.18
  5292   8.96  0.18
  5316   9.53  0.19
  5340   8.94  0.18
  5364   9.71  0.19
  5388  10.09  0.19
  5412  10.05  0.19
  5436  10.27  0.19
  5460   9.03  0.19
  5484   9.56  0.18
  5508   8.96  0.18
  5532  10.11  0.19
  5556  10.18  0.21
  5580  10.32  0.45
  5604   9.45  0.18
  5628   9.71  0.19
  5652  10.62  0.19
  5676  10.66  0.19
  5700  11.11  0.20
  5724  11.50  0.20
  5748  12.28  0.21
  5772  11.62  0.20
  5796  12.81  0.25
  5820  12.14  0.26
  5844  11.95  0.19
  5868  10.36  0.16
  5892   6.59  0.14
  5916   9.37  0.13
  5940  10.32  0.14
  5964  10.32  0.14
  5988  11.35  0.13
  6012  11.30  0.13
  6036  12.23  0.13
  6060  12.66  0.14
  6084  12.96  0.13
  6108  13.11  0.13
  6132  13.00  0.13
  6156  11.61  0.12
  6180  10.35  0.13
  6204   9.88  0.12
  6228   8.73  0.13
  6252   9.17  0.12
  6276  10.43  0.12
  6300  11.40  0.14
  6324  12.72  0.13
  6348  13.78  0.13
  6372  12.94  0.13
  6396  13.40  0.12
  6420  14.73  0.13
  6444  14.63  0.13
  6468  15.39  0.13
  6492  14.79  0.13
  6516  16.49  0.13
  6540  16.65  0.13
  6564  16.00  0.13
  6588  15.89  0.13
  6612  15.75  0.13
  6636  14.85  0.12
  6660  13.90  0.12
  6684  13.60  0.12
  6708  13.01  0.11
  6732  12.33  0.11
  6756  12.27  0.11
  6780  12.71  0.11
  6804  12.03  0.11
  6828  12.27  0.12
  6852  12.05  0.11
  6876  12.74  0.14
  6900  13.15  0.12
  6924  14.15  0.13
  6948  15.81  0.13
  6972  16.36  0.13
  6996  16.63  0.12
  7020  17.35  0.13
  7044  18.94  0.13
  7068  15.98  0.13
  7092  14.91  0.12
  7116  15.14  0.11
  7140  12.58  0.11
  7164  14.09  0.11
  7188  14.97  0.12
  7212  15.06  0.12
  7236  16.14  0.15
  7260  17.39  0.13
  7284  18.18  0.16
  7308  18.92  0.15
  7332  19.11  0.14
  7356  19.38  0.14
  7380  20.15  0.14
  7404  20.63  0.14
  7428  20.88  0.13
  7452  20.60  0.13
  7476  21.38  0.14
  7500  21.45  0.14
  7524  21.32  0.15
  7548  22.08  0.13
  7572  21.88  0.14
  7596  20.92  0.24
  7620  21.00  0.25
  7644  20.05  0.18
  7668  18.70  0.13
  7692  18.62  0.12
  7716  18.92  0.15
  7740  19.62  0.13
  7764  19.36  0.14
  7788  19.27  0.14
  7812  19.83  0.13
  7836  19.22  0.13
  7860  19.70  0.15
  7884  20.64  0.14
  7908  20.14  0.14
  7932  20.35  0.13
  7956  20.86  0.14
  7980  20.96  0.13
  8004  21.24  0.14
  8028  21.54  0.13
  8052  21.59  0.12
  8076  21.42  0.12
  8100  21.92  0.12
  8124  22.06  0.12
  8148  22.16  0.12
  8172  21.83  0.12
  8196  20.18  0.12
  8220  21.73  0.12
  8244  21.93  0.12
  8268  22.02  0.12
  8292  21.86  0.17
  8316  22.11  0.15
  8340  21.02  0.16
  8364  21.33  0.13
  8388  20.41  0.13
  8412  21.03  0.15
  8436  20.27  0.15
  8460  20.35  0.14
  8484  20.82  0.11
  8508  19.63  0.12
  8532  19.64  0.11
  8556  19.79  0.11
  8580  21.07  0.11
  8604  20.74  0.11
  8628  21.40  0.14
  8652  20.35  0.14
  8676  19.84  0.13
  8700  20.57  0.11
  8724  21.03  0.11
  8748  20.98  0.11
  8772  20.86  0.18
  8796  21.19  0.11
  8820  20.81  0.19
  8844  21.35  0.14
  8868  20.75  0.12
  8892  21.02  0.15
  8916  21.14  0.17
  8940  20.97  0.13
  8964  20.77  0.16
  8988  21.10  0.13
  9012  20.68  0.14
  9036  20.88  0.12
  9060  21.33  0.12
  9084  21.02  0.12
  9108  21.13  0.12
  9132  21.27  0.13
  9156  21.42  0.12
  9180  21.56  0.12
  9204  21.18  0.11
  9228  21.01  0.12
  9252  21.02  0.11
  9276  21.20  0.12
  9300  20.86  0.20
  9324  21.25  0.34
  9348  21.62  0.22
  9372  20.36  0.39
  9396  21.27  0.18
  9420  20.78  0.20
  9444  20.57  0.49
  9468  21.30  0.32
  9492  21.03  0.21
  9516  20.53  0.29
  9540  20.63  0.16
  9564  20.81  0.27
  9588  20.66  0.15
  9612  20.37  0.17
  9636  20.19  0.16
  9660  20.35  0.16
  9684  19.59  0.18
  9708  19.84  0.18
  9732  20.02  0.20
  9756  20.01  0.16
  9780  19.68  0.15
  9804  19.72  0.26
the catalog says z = 0.000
